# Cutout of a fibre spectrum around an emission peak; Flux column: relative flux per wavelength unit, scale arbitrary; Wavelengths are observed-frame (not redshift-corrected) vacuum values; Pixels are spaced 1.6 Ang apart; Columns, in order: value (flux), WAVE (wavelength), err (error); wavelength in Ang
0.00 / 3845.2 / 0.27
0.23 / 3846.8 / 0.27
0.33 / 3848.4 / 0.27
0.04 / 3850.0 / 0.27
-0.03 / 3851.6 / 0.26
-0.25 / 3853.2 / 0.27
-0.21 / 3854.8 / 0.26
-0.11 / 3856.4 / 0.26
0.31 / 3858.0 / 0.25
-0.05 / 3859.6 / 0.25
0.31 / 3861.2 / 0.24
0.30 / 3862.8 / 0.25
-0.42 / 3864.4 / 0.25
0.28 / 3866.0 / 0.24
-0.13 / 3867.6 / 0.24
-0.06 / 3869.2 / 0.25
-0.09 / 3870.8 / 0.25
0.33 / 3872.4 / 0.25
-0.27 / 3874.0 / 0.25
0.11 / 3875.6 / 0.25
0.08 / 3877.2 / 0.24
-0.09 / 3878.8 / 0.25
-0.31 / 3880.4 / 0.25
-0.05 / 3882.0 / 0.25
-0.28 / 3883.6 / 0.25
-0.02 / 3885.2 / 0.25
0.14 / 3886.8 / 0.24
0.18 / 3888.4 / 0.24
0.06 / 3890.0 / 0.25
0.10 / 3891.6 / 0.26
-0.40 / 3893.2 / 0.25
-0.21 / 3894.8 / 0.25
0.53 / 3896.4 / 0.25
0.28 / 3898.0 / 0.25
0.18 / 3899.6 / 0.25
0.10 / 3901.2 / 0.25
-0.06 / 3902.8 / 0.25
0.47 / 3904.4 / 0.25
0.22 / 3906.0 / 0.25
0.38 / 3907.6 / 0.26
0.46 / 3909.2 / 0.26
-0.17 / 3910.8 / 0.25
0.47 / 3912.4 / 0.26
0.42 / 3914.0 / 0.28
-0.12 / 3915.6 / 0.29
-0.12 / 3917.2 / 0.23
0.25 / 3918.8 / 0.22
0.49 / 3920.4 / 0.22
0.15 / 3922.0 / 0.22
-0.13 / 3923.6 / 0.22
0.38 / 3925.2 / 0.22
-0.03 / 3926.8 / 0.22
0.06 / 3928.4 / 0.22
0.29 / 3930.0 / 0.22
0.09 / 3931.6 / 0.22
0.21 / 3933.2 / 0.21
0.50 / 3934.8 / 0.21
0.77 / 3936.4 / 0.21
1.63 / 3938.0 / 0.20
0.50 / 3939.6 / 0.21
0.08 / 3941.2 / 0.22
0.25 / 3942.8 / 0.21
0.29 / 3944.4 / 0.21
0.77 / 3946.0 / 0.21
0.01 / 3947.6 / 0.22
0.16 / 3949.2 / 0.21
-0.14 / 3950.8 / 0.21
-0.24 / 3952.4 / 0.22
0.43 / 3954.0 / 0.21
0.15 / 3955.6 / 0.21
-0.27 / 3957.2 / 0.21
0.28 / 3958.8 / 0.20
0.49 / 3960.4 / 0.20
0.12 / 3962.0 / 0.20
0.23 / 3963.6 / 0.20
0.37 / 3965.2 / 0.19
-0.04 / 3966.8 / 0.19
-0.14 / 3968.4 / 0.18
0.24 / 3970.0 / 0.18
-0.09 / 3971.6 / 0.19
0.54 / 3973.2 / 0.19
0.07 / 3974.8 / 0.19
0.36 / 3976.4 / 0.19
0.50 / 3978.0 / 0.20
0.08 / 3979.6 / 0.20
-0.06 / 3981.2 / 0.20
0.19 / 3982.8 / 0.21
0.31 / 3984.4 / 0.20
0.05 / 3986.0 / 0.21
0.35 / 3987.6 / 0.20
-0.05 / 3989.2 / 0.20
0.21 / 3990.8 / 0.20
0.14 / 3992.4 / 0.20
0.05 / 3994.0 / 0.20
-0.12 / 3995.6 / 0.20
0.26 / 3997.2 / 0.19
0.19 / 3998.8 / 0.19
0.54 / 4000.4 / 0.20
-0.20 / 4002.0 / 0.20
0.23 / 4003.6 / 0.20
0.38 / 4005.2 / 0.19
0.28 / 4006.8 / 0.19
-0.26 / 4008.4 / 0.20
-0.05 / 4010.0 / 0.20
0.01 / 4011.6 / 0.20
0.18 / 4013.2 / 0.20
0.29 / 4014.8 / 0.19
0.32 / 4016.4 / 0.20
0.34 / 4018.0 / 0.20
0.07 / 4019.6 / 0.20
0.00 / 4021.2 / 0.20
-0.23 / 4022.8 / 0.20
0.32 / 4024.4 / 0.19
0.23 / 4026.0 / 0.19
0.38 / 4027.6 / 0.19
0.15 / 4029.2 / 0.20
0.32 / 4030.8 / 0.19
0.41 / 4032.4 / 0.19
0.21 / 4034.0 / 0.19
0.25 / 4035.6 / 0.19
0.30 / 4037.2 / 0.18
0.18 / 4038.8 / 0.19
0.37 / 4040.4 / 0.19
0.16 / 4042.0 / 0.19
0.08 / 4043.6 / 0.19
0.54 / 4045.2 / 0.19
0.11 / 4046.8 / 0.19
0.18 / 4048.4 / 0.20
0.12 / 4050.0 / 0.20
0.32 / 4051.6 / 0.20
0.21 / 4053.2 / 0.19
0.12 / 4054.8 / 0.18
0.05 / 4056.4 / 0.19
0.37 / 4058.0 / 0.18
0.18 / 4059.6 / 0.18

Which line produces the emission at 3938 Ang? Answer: [O II] 3727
